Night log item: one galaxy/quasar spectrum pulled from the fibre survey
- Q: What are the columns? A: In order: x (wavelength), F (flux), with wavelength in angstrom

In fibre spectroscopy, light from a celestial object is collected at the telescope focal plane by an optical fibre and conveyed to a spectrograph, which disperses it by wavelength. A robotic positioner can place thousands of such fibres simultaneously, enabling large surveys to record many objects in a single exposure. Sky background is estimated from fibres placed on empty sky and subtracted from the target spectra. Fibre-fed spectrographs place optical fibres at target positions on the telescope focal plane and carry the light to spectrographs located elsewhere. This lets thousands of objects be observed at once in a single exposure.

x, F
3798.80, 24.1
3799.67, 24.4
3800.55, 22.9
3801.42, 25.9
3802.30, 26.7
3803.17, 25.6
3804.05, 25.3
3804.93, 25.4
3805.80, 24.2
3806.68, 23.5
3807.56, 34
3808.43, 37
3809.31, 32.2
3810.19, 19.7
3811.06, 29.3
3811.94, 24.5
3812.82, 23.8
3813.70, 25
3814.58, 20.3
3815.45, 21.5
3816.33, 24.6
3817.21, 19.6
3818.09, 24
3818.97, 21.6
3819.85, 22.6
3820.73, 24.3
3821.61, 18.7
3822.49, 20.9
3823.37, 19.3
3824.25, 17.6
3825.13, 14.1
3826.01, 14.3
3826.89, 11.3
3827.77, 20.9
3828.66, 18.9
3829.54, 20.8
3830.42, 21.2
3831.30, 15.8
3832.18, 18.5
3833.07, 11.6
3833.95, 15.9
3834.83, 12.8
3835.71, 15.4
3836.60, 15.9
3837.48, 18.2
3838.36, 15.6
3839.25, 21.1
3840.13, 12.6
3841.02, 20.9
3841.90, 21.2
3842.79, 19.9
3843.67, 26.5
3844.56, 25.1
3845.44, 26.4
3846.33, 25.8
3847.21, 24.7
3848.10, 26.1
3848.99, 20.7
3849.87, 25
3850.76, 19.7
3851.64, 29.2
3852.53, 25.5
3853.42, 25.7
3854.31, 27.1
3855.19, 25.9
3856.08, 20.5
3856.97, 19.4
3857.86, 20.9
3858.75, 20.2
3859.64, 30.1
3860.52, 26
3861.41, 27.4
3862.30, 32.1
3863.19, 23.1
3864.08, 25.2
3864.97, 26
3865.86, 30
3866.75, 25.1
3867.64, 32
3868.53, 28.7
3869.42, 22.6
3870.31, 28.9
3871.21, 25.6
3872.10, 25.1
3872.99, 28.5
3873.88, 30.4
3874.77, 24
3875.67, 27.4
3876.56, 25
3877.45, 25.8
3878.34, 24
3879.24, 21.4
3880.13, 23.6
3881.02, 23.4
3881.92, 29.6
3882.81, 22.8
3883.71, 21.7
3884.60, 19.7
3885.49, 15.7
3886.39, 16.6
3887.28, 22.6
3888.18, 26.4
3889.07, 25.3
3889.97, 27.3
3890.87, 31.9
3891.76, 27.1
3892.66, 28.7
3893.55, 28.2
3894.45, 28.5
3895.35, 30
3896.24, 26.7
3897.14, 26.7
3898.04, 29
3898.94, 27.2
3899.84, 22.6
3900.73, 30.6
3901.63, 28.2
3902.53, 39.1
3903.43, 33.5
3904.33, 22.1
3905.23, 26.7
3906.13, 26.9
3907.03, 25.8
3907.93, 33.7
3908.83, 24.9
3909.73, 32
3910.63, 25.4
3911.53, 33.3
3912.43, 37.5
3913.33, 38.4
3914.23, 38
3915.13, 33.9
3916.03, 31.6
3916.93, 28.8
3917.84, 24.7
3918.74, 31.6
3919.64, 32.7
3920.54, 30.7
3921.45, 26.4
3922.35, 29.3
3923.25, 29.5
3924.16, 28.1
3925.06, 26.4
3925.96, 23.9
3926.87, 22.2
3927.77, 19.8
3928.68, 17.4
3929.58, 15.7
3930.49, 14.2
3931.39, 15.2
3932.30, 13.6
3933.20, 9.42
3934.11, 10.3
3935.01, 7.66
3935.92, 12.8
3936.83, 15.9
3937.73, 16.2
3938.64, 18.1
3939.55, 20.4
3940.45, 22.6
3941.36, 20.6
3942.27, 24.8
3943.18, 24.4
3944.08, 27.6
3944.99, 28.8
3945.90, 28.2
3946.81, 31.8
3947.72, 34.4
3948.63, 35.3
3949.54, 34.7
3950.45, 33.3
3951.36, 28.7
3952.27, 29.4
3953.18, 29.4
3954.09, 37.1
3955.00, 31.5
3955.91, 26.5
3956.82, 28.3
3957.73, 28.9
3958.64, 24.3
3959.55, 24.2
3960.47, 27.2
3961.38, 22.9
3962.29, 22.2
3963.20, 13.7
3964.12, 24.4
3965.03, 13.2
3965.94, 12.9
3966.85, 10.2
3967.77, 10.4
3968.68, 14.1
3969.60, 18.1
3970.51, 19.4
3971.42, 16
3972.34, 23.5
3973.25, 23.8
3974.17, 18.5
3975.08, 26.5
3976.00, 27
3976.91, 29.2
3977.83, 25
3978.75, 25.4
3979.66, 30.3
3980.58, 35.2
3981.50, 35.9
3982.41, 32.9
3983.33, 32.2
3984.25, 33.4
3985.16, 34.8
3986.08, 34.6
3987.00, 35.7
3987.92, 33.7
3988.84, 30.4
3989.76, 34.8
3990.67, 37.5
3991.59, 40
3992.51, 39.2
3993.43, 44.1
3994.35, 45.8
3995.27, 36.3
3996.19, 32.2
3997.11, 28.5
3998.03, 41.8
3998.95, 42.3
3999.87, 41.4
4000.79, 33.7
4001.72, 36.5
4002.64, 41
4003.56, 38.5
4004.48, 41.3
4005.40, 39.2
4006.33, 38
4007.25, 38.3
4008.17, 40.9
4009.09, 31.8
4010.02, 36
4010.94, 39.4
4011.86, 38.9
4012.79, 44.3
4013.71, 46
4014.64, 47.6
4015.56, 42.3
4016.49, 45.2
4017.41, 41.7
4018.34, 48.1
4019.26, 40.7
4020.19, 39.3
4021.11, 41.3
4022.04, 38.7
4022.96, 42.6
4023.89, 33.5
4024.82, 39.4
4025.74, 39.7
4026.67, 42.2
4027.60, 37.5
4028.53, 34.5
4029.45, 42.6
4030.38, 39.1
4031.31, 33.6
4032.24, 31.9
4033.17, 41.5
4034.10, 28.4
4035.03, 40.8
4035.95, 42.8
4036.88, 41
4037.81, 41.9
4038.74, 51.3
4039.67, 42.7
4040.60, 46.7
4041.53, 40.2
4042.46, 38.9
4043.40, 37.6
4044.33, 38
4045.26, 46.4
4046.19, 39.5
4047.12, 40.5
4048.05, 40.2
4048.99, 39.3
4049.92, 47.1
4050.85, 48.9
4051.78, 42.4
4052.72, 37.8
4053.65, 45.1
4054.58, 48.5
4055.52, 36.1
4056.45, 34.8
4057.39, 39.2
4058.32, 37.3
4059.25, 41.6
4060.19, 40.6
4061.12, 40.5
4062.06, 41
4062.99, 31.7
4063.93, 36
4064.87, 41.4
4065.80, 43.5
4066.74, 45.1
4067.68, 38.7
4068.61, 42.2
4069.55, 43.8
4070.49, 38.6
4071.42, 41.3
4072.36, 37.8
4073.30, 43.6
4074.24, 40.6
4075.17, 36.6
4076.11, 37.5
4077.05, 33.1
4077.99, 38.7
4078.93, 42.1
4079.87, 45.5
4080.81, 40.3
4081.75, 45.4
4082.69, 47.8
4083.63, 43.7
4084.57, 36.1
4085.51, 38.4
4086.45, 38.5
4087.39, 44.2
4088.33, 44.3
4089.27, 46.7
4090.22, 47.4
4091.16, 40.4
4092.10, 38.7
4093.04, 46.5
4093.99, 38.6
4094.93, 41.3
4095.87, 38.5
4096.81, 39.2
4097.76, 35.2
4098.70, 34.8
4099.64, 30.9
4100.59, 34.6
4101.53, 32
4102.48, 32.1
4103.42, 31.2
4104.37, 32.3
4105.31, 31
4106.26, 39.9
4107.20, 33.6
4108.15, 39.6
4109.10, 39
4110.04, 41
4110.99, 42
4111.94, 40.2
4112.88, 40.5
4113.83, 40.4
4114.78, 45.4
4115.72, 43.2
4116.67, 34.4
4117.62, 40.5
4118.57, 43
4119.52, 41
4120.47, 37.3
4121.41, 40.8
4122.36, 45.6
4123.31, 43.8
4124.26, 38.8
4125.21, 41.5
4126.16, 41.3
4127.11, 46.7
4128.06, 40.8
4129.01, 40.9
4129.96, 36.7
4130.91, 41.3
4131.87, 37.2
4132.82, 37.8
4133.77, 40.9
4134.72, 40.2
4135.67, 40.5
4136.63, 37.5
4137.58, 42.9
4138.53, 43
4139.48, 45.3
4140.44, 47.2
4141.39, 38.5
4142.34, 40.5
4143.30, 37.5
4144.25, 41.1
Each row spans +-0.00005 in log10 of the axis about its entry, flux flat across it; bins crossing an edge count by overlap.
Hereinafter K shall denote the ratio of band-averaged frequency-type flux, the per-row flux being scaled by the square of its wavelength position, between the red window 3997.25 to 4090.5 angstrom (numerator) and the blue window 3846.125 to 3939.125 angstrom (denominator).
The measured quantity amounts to 1.7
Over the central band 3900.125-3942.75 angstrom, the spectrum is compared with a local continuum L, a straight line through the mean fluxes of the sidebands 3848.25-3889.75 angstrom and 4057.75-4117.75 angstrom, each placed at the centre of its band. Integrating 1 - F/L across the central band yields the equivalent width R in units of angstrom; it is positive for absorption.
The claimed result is 4.9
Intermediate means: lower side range 24.8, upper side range 39.5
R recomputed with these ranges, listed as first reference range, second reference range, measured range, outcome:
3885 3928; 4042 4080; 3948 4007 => 6.96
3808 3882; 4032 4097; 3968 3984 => 3.99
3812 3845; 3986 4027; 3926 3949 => 8.26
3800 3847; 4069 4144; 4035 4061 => -3.98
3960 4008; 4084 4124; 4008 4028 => -4.95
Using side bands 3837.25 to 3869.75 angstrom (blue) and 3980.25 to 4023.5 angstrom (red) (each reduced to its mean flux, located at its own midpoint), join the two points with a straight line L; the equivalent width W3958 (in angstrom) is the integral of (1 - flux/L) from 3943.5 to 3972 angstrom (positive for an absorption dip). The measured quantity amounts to 7.8 angstrom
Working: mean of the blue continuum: 24.2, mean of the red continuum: 38.6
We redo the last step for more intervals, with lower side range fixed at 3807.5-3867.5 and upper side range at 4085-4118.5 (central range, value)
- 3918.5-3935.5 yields 4.1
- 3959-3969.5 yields 4.3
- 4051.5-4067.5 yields -1.7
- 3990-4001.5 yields -2.2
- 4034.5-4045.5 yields -2.3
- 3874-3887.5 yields 1.0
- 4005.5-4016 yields -2.3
